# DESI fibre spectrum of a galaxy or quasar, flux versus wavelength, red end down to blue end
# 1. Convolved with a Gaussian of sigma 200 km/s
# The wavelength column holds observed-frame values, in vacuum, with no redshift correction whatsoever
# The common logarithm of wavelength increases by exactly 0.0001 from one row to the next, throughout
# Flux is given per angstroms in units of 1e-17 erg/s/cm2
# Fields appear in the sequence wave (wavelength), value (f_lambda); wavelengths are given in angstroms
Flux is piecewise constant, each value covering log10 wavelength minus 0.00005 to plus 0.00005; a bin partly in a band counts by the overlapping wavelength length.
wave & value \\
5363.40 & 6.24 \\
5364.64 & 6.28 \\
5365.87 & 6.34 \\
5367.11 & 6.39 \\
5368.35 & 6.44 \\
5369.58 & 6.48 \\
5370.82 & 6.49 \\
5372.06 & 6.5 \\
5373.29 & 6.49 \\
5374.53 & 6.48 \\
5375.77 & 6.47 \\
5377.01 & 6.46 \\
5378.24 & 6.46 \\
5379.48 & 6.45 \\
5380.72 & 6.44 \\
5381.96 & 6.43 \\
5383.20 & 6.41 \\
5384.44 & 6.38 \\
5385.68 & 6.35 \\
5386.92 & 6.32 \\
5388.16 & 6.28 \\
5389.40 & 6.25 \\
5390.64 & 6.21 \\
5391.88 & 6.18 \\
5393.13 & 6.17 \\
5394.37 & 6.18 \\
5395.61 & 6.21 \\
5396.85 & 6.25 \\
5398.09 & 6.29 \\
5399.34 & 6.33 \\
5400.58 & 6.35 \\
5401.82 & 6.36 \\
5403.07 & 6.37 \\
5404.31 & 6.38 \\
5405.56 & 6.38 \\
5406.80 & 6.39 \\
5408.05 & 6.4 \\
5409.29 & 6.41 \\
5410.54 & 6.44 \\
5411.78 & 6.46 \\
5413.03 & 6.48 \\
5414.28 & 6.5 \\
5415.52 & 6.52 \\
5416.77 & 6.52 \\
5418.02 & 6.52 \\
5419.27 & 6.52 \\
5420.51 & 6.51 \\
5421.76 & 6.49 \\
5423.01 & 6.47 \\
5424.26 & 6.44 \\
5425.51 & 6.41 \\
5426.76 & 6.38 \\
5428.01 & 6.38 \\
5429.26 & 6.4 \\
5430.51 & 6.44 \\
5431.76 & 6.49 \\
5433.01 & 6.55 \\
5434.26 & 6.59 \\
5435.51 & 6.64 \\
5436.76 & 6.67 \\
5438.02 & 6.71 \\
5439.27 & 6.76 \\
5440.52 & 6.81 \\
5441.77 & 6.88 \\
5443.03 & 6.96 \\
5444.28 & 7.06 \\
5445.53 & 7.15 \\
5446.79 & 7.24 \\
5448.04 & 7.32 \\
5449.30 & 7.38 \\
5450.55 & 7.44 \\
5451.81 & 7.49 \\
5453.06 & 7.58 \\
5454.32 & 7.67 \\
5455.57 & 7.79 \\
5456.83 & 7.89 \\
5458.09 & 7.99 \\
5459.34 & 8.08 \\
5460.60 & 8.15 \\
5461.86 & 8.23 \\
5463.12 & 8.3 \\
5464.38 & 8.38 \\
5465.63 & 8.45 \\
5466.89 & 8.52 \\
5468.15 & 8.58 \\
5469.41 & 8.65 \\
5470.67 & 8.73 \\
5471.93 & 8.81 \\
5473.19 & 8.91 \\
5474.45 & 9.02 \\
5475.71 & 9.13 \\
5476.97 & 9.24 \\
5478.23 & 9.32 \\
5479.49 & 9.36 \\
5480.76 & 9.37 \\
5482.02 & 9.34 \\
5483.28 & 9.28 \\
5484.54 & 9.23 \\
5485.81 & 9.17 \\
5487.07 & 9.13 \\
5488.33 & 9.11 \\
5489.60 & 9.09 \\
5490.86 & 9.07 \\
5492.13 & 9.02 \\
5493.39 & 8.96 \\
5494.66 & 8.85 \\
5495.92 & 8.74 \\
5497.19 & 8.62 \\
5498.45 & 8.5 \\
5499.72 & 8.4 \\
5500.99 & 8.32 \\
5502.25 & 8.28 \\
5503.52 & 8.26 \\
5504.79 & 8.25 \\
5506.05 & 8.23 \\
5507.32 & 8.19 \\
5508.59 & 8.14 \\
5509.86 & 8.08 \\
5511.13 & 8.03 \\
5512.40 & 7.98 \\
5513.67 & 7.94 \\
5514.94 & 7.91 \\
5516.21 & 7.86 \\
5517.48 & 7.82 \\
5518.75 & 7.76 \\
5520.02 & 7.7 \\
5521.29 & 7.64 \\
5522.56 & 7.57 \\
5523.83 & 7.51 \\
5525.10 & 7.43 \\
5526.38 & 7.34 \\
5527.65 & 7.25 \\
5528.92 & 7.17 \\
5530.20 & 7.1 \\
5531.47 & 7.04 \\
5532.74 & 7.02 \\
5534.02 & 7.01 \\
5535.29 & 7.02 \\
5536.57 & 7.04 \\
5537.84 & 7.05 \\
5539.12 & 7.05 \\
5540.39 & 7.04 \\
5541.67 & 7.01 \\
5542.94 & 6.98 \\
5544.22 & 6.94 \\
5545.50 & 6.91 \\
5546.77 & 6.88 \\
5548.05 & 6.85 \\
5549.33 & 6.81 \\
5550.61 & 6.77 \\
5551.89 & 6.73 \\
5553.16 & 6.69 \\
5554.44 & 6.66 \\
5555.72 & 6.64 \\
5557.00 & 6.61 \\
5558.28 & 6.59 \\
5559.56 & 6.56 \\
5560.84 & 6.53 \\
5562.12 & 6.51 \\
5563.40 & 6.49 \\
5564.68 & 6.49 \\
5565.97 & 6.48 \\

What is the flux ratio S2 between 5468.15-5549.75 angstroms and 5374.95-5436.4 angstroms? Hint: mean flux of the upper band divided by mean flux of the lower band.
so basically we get 1.26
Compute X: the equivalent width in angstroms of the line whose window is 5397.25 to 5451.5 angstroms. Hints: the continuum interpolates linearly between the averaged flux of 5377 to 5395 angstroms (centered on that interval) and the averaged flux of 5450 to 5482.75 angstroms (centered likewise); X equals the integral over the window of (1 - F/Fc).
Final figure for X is 5.4 angstroms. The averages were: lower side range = 6.33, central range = 6.61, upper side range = 8.48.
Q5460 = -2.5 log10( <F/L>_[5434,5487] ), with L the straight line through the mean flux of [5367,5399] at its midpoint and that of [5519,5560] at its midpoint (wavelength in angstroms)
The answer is -0.20 mag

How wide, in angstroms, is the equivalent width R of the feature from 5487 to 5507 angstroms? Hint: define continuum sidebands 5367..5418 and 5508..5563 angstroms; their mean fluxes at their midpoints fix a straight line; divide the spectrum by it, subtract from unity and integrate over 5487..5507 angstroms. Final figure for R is -4.84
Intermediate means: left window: 6.39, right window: 7.19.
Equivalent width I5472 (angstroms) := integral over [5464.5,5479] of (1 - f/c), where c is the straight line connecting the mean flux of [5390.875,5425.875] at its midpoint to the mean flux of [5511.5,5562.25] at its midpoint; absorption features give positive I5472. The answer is -4.5 angstroms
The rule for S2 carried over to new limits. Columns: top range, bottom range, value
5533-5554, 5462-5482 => 0.78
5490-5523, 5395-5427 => 1.29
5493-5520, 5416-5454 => 1.21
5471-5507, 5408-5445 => 1.35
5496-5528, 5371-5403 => 1.26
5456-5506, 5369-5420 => 1.37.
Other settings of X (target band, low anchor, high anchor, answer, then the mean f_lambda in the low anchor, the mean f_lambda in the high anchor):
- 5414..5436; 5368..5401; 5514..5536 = 0.60 angstroms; 6.36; 7.43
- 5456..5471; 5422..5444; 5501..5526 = -2.56 angstroms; 6.59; 7.93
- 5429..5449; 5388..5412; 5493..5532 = 0.23 angstroms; 6.31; 7.96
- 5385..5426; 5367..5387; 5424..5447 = 1.14 angstroms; 6.44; 6.68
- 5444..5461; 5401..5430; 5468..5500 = 0.51 angstroms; 6.44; 9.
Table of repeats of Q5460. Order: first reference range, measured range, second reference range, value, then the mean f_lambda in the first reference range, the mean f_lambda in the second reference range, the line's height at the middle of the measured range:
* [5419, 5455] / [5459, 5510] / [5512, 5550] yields -0.231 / 6.83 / 7.28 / 7.06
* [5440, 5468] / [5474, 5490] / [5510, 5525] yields -0.190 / 7.69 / 7.79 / 7.74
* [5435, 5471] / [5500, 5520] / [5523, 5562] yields -0.124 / 7.63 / 6.94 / 7.19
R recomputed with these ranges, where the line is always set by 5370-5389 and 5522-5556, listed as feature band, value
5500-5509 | -1.8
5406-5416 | 0.1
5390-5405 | 0.5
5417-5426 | 0.1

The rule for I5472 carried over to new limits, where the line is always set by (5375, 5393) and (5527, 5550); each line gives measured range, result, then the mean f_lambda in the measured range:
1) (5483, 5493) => -3.4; 9.13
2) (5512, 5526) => -1.6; 7.73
